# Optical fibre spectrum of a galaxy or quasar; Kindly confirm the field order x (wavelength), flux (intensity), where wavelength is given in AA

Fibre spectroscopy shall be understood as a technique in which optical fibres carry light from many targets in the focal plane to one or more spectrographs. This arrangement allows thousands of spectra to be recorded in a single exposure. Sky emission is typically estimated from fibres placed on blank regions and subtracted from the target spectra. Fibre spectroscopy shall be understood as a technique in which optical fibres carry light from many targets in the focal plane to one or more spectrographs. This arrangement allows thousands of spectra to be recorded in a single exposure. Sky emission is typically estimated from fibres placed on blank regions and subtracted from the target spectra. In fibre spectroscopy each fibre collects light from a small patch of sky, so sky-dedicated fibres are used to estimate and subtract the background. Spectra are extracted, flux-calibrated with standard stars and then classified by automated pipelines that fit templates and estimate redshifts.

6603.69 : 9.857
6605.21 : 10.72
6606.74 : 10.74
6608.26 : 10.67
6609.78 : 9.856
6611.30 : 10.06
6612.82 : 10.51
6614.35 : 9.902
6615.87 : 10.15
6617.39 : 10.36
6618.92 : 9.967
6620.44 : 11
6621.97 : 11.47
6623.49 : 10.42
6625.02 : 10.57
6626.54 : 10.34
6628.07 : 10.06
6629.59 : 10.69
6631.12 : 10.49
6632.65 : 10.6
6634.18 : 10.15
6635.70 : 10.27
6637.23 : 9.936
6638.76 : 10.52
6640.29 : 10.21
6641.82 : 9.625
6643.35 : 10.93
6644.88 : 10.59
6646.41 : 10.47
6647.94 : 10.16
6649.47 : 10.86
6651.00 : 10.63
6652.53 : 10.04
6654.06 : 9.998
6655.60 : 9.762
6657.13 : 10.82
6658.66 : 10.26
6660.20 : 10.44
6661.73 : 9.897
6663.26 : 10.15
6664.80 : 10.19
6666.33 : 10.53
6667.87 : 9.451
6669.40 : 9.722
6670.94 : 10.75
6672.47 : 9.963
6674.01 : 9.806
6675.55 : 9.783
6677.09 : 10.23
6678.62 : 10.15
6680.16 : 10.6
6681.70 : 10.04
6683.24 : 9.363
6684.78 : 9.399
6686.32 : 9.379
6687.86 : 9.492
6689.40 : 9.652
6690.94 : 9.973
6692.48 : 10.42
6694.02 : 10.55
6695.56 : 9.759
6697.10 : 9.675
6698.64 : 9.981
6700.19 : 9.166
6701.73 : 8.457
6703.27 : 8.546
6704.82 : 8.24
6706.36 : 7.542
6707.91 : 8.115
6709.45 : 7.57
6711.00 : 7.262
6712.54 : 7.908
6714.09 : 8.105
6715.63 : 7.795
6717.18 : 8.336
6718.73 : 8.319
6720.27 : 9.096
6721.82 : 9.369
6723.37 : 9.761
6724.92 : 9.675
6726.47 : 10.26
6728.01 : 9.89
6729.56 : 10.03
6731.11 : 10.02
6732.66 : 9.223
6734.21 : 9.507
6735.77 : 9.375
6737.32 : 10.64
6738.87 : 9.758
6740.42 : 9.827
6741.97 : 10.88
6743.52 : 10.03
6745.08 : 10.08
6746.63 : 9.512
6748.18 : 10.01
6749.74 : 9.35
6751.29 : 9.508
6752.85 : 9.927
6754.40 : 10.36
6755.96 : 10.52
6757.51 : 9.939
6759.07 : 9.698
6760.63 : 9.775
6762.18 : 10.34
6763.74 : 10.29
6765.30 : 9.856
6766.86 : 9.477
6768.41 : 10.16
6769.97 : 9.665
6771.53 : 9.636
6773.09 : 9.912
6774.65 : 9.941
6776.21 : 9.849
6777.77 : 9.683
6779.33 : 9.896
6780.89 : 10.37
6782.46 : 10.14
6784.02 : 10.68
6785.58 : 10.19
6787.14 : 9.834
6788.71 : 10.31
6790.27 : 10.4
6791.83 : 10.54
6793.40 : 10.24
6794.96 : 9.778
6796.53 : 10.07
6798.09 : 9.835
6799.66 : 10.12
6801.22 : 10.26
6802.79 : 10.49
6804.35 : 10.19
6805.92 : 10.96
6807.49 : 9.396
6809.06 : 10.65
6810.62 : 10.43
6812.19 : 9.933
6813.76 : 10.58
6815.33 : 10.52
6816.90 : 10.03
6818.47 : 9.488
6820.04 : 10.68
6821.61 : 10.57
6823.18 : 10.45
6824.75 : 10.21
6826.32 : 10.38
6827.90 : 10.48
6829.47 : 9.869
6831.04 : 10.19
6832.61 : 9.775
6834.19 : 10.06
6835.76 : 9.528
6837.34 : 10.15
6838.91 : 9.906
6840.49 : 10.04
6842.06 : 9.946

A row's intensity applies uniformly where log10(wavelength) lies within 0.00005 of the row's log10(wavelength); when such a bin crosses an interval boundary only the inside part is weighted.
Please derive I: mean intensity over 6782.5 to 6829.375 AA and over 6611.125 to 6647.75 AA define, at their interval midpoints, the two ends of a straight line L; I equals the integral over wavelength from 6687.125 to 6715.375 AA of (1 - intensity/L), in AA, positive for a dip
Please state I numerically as 4.0 AA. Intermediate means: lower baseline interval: 10.4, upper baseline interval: 10.3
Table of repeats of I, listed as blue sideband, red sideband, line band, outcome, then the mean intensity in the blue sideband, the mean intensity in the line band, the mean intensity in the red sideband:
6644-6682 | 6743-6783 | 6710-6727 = 2.31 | 10.2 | 8.68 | 9.92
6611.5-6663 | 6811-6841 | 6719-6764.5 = 1.68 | 10.4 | 9.87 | 10.2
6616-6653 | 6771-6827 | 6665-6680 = 0.44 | 10.4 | 10.1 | 10.2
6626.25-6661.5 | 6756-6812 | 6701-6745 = 4.84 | 10.3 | 9.07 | 10.1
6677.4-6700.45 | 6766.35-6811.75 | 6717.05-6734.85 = 0.82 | 9.86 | 9.5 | 10.1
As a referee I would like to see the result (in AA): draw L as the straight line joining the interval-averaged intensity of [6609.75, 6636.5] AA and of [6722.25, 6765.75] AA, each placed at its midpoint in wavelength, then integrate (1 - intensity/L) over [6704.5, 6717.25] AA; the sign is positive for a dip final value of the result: 2.8 AA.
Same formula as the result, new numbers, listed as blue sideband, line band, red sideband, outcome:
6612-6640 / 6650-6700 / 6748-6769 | 1.0 AA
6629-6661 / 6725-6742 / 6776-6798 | 0.5 AA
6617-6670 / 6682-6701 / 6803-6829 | 1.1 AA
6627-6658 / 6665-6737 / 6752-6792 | 5.9 AA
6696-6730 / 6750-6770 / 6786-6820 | -0.9 AA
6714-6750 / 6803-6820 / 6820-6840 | -0.4 AA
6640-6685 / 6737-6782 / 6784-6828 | 1.2 AA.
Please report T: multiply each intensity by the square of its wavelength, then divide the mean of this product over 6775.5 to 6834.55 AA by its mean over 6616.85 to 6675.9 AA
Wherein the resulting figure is 1.04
